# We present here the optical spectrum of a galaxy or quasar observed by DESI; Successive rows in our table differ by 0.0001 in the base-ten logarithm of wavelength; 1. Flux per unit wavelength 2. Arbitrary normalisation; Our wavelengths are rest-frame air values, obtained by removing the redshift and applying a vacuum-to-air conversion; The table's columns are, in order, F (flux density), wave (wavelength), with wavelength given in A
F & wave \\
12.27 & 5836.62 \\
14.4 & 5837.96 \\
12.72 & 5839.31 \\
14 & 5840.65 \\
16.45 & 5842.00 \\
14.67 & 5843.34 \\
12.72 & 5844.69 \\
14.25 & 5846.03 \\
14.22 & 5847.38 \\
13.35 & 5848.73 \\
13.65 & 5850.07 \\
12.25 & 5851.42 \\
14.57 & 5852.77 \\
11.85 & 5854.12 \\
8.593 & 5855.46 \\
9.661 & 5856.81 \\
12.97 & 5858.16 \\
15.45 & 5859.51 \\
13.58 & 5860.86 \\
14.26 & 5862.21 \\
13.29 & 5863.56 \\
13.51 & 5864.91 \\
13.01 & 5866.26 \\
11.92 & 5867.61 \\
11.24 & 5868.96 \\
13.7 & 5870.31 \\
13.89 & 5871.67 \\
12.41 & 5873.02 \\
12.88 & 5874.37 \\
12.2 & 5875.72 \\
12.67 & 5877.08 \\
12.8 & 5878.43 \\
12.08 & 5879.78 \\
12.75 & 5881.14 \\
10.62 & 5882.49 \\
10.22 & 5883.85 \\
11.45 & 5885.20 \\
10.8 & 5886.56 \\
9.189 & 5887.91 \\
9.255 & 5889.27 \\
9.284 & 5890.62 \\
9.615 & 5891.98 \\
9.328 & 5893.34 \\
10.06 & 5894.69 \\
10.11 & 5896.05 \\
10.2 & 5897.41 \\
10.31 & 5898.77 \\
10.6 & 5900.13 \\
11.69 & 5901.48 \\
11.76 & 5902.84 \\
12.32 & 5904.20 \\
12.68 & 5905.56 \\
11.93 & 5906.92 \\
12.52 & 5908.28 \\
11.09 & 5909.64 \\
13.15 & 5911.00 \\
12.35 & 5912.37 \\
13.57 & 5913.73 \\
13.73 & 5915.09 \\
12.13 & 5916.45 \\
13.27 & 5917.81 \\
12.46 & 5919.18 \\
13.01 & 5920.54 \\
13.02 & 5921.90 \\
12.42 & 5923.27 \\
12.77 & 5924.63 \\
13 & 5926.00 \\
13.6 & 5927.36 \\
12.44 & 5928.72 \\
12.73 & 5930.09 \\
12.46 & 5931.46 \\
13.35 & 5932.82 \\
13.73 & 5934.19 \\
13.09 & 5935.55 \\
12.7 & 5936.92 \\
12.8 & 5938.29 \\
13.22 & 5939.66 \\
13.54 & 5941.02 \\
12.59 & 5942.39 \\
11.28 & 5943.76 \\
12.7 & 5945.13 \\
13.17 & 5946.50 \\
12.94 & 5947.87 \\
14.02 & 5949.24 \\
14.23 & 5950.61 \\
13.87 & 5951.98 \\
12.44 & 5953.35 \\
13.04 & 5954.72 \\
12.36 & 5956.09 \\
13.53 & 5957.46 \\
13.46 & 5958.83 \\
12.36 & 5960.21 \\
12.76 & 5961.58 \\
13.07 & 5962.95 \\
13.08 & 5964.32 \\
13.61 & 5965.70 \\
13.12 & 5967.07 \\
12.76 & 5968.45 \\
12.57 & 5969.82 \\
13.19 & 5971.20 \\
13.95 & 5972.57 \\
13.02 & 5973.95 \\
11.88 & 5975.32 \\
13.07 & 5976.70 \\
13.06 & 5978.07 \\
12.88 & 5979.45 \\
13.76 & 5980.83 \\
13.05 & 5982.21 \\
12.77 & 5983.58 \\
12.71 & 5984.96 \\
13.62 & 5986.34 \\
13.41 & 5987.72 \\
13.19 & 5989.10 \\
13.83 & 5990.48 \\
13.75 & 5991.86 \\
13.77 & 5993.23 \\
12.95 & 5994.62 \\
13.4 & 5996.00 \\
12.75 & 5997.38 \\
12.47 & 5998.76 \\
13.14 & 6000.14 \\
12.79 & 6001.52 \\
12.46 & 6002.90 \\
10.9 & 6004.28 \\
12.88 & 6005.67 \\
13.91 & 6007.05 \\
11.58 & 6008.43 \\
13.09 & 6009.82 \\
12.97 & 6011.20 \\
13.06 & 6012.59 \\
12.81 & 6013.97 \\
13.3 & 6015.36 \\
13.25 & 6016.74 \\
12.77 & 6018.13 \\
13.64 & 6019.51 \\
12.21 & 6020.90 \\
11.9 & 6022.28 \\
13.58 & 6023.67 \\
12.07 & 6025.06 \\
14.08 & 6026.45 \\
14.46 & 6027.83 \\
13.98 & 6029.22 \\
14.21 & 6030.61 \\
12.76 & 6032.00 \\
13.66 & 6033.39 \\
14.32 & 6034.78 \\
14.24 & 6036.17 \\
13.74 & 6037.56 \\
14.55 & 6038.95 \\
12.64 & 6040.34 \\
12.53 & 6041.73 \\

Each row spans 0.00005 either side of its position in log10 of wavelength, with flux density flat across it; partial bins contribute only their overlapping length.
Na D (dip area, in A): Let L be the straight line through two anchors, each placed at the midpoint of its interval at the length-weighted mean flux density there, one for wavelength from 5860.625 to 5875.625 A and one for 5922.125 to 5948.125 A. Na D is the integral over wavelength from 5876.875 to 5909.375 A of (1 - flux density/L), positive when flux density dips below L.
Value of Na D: 5.0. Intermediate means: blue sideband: 13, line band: 11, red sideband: 12.9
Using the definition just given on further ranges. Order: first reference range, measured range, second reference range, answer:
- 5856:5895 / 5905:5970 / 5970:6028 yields -2.5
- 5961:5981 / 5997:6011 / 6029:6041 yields 0.8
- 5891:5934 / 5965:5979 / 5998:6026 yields -0.6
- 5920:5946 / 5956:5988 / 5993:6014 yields -0.6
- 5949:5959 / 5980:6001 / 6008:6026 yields -0.3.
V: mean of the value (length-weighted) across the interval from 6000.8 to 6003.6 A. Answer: 12.7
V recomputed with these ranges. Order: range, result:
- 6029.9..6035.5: 13.7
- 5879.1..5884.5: 11.4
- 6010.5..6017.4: 13.1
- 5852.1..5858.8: 11.5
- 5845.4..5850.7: 13.9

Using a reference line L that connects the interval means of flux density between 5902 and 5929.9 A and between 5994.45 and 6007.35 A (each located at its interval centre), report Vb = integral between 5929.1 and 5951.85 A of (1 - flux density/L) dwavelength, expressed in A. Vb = -0.7 A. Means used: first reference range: 12.7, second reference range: 12.7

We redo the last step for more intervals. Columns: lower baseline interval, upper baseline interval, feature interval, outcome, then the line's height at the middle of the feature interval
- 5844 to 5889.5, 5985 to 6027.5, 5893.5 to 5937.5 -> 1.17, 12.6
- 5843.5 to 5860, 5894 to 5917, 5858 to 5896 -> 1.40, 12.3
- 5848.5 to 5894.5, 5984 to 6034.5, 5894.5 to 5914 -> 0.99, 12.2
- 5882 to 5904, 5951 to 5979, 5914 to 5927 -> -1.78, 11.4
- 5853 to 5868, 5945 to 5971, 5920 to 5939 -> 0.06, 13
